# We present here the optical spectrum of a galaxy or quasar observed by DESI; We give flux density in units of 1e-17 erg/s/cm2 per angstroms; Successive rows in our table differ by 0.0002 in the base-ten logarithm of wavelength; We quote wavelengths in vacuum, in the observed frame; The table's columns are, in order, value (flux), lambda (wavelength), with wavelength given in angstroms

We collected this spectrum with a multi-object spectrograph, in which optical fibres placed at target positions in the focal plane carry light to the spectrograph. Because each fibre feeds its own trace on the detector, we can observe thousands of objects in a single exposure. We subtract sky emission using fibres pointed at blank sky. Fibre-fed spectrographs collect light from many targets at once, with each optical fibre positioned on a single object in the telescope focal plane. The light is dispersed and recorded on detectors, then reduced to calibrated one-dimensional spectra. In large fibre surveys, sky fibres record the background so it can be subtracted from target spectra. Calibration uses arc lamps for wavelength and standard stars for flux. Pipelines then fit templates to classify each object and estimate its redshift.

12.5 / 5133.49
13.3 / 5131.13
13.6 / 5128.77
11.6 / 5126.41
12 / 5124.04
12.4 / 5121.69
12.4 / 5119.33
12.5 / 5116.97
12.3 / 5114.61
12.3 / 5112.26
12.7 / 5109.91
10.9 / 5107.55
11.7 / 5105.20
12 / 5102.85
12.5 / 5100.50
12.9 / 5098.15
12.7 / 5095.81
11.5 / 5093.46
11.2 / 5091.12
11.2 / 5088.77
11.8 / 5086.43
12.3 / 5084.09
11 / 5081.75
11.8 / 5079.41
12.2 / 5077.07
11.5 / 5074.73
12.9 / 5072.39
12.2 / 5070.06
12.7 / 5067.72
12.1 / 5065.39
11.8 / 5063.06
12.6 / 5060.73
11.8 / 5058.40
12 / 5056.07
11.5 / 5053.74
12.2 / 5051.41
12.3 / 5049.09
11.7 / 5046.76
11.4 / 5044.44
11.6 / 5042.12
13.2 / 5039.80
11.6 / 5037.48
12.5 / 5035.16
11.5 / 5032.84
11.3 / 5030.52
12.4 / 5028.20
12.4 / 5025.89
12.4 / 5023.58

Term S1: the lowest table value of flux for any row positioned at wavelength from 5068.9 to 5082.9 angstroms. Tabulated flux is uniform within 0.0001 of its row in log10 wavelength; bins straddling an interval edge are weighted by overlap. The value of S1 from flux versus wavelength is 11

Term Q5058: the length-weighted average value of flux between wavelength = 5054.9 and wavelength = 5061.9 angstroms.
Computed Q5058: 12.1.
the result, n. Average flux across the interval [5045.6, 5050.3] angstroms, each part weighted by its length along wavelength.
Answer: 12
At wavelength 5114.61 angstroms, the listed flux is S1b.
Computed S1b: 12.3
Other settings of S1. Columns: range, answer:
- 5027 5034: 11.3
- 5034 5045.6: 11.4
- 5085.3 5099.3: 11.2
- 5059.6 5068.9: 11.8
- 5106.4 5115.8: 10.9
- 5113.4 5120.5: 12.3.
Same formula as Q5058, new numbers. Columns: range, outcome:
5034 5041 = 12.4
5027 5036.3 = 11.9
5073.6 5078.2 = 11.8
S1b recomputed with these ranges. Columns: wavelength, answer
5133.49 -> 12.5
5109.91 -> 12.7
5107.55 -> 10.9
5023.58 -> 12.4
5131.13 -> 13.3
